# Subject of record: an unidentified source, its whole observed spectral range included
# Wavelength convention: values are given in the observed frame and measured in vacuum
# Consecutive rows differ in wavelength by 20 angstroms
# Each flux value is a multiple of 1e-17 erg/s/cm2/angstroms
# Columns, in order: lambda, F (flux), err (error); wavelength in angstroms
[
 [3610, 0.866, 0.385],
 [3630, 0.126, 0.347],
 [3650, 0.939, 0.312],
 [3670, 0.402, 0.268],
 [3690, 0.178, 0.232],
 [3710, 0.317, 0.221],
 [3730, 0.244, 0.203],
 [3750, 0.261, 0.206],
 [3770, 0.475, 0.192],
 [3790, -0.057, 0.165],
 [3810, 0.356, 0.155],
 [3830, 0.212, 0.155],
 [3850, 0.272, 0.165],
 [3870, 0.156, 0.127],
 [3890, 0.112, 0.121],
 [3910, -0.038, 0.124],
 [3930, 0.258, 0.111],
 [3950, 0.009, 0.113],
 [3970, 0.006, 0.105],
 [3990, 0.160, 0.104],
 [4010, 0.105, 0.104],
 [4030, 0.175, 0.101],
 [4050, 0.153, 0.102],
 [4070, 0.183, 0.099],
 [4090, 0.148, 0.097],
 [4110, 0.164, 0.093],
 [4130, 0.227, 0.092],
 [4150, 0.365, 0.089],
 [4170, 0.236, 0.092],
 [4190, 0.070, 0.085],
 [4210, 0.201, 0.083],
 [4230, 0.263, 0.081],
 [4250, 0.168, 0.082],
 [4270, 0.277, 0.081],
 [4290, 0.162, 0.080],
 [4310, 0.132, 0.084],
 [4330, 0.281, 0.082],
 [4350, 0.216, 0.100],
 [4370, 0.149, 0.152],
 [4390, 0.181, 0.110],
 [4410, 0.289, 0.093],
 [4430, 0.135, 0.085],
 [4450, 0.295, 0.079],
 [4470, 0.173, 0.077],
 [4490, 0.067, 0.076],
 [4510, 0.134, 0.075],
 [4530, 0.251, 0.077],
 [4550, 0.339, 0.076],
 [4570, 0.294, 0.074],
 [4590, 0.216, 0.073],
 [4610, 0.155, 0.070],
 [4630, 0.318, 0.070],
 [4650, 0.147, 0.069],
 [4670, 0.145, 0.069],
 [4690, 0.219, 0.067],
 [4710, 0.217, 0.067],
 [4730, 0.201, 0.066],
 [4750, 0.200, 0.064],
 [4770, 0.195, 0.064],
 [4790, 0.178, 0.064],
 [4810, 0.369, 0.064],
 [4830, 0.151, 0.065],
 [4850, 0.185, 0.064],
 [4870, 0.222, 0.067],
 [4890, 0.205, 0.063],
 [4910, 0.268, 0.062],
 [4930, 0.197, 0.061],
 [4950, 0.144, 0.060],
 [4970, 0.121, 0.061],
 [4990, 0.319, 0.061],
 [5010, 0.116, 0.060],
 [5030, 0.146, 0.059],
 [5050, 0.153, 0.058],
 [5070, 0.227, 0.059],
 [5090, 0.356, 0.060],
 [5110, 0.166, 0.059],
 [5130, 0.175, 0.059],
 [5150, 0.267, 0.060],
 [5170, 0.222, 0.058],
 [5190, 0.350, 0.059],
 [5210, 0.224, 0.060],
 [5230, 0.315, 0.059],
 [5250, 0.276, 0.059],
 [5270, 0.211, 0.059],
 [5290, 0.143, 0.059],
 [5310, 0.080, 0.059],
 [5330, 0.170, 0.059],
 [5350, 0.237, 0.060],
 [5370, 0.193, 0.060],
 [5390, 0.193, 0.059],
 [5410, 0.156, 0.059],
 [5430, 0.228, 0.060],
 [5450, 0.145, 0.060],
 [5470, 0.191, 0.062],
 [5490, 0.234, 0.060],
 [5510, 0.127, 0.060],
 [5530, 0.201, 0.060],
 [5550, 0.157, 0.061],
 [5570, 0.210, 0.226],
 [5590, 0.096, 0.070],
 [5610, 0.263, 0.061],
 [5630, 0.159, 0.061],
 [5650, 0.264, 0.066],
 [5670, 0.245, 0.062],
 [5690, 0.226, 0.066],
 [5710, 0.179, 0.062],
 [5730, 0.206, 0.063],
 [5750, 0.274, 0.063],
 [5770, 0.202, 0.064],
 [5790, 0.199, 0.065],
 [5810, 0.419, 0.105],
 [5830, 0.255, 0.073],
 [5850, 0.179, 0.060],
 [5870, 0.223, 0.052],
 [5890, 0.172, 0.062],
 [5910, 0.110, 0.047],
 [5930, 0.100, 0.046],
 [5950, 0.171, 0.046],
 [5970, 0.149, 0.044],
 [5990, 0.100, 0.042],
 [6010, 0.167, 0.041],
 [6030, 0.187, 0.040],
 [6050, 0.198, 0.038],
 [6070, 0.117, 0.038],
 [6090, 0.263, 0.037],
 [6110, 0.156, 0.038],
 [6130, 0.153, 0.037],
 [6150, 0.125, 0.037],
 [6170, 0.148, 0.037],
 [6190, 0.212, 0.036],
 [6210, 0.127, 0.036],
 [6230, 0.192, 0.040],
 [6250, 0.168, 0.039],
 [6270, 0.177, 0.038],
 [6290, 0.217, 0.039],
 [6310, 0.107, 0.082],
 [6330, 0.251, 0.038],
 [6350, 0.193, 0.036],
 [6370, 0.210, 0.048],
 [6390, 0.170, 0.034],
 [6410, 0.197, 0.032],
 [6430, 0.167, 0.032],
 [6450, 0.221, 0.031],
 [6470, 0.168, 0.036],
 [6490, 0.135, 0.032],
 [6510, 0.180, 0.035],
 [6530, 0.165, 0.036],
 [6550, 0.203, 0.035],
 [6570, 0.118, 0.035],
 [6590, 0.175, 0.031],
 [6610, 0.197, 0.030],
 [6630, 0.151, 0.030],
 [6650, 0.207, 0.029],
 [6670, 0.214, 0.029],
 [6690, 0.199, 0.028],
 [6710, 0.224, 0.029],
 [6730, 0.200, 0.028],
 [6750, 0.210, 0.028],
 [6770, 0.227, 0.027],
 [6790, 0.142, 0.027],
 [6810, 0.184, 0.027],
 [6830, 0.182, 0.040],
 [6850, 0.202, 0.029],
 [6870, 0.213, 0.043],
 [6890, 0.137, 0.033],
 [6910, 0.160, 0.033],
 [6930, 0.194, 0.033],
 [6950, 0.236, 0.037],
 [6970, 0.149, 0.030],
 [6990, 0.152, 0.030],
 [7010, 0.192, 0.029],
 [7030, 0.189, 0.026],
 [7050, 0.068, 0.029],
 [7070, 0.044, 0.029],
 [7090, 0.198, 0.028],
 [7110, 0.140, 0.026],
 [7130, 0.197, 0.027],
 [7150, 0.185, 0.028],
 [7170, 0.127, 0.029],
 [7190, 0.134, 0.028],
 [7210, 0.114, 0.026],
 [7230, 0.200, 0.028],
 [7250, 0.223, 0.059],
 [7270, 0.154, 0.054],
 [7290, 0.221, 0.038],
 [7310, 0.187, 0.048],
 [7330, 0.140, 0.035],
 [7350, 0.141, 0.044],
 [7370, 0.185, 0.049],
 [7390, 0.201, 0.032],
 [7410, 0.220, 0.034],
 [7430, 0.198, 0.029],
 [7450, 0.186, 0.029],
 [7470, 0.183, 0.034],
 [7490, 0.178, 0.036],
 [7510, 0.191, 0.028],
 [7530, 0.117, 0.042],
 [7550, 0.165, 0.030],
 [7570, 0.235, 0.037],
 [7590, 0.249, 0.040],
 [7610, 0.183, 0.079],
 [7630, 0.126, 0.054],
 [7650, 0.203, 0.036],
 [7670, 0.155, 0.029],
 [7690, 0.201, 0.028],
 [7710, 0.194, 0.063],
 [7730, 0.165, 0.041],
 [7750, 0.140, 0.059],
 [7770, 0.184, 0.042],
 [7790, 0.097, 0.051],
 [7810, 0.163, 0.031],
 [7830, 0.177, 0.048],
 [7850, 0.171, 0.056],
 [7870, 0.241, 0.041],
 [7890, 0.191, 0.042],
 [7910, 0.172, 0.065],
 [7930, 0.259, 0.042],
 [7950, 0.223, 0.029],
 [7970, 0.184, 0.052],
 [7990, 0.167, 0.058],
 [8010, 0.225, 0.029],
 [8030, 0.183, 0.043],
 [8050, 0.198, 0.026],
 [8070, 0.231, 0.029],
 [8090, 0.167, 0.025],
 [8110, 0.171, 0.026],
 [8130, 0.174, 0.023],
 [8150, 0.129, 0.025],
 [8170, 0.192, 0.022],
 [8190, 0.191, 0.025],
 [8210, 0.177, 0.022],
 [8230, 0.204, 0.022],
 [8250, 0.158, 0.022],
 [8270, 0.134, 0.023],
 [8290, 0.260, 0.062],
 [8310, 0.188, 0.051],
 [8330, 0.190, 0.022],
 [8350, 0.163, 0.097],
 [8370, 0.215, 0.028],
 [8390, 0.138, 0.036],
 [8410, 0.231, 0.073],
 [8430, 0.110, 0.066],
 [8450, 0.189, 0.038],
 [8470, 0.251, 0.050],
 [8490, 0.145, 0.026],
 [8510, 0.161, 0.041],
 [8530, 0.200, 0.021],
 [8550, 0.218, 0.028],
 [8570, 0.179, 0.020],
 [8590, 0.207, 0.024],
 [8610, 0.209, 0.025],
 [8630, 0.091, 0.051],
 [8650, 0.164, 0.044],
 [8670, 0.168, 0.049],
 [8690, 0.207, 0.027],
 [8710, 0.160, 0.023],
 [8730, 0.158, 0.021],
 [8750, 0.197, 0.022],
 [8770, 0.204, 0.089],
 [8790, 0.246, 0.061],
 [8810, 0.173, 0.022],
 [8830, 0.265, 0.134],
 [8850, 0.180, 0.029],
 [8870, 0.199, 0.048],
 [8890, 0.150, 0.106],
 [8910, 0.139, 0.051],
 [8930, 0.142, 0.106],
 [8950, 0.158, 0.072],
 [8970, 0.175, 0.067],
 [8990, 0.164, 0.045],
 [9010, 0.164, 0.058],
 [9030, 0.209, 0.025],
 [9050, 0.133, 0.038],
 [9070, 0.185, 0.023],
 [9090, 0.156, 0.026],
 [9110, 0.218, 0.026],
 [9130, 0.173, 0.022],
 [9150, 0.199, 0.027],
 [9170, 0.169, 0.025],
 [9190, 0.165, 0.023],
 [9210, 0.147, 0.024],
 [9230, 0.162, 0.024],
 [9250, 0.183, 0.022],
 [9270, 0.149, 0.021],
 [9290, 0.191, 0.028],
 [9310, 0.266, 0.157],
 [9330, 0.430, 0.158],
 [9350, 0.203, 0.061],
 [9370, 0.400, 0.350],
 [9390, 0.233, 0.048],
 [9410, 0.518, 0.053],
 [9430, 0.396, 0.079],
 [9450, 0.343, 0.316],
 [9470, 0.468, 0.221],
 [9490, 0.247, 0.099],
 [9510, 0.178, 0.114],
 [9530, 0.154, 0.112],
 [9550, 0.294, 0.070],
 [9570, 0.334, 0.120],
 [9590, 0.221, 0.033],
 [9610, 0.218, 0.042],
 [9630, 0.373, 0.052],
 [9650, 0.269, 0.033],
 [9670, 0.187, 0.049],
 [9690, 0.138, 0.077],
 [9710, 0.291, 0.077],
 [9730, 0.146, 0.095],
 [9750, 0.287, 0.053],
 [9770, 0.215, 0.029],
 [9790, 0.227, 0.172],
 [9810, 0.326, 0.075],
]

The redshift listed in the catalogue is 1.52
